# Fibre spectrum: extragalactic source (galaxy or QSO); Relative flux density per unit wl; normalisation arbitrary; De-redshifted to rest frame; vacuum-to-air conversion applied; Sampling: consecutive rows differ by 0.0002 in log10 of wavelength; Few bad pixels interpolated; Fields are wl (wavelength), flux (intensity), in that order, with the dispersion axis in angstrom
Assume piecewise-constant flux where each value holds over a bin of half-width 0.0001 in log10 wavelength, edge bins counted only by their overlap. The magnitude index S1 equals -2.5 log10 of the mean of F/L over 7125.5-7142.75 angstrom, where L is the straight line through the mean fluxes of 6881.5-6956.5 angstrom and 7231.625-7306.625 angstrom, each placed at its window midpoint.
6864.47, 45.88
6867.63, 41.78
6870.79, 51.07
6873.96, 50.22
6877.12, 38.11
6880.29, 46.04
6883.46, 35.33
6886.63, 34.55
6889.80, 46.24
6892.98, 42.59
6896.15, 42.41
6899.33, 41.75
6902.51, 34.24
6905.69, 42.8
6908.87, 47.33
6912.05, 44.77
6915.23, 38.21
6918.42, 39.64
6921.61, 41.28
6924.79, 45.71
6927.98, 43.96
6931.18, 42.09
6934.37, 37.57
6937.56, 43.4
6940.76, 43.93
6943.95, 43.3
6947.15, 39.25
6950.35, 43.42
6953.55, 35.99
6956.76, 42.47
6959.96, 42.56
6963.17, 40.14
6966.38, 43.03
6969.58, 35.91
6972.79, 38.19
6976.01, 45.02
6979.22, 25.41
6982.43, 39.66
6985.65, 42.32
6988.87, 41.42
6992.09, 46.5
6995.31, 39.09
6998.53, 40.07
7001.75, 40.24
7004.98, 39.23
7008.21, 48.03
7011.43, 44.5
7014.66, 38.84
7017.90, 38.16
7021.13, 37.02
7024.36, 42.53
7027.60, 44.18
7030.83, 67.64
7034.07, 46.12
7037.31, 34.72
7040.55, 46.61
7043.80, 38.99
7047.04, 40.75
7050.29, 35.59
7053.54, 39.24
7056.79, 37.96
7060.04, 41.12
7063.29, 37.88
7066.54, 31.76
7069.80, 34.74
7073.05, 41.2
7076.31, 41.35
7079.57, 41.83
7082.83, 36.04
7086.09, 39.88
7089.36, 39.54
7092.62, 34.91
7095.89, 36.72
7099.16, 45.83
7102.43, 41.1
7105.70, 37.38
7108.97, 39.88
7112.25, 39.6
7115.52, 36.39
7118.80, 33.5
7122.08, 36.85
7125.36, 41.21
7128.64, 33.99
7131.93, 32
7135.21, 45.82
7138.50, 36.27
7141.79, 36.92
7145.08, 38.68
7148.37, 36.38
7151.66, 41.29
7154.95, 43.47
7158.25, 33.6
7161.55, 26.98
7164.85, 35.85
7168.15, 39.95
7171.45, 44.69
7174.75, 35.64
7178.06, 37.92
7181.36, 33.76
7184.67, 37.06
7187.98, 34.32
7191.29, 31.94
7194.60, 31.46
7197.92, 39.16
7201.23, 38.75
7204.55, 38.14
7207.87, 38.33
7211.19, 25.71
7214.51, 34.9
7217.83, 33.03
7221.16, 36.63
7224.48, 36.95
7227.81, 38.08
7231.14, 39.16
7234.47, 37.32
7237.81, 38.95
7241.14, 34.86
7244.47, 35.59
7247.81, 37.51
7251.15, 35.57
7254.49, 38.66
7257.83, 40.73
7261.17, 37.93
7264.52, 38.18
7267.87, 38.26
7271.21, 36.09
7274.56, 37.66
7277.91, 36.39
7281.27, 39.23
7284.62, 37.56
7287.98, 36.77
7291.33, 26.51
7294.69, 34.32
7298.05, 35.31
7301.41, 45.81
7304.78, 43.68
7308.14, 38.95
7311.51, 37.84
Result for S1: 0.045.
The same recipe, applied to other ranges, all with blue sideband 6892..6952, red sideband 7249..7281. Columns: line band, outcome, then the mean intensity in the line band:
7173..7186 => 0.08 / 36.1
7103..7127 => 0.05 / 38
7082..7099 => 0.05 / 38.2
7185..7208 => 0.08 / 35.9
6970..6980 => 0.12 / 37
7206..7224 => 0.13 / 34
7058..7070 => 0.10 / 36.6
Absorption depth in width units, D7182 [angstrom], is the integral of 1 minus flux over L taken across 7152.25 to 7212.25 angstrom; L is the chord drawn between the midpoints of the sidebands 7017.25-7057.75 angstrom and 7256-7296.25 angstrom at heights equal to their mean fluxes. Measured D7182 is 4.3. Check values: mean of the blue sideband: 42.4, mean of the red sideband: 36.6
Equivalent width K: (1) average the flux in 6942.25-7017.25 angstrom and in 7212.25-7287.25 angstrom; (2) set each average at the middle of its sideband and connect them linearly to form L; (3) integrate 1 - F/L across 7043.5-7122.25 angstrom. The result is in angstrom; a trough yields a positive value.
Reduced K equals 1.7 angstrom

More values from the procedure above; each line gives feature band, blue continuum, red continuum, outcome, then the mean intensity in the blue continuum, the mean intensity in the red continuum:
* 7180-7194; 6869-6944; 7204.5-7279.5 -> 1.3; 42.3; 36.7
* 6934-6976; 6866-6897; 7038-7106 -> 0.4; 42.9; 39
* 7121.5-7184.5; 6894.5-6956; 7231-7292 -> 1.9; 41.6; 37.1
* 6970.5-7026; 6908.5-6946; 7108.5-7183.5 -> 0.6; 42.4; 37.4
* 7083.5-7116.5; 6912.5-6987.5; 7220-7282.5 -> 0.0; 40.6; 37.6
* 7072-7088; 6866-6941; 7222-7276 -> -0.1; 42.3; 37.6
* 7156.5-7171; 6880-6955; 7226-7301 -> 1.2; 41.4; 37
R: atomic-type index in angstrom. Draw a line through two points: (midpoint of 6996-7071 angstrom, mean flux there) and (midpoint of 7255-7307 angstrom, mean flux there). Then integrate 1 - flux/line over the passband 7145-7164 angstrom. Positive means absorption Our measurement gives 1.40 angstrom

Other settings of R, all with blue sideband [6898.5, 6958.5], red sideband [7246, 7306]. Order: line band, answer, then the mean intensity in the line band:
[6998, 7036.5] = -3.1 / 43.8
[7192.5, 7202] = 0.6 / 36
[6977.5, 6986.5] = 1.2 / 35.4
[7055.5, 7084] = 1.2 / 38.3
